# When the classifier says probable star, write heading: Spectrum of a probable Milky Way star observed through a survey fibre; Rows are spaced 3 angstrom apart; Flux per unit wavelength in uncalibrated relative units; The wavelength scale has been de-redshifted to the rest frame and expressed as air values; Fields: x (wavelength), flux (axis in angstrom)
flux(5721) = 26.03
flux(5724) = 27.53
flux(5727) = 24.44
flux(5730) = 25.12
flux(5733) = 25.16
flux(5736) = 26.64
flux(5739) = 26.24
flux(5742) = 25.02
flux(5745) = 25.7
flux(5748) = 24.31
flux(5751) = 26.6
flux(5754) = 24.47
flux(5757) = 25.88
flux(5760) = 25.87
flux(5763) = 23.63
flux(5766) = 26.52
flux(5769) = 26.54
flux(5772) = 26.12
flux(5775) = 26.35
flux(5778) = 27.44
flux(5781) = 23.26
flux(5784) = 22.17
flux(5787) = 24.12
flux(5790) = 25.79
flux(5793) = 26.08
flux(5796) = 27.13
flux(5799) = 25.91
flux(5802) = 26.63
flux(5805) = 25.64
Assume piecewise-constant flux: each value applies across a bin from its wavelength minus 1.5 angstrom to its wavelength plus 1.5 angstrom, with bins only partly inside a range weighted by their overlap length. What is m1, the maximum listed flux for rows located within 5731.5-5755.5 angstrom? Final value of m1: 26.64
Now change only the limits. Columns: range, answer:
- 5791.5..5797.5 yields 27.13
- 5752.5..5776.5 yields 26.54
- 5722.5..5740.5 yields 27.53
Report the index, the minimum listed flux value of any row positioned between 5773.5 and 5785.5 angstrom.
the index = 22.17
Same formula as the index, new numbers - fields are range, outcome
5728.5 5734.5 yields 25.12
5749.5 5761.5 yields 24.47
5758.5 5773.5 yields 23.63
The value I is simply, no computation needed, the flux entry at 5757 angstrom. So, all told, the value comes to 25.88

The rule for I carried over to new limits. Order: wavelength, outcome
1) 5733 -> 25.16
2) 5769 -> 26.54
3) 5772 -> 26.12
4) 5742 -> 25.02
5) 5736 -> 26.64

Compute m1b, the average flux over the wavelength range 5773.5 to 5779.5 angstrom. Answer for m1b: 26.9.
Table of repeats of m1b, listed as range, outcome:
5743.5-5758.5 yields 25.4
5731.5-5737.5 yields 25.9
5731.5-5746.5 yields 25.8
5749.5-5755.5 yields 25.5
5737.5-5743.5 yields 25.6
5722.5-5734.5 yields 25.6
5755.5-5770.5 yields 25.7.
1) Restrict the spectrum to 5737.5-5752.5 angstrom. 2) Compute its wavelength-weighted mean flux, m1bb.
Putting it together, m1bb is 25.6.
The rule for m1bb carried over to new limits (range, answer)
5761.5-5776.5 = 25.8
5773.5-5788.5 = 24.7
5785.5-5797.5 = 25.8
